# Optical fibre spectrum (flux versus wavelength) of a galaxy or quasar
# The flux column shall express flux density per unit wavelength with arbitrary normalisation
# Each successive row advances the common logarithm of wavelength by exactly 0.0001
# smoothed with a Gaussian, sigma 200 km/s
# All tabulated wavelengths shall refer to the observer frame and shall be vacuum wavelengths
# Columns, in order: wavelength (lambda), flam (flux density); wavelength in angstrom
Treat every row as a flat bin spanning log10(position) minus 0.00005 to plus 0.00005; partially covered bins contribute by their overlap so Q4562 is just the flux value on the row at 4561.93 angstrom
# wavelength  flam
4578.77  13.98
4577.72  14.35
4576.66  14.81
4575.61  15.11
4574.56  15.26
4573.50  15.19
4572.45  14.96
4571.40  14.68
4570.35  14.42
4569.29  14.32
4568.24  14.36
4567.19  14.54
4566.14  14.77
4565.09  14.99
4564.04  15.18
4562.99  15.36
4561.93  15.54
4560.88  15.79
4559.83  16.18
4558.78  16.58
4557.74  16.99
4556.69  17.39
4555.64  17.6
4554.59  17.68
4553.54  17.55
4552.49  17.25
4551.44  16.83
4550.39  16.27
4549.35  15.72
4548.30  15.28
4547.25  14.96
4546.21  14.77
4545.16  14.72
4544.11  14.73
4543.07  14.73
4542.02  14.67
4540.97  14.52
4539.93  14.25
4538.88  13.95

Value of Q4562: 15.54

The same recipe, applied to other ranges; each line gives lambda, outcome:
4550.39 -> 16.27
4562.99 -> 15.36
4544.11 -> 14.73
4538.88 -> 13.95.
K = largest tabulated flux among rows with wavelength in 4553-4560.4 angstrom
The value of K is 17.68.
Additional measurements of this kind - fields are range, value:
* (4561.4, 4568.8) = 15.54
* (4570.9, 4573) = 14.96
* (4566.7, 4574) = 15.19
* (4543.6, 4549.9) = 15.72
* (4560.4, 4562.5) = 15.79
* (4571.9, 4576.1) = 15.26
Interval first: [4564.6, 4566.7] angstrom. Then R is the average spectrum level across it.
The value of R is 14.9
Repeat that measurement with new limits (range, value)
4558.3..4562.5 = 16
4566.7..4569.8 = 14.4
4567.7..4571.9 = 14.4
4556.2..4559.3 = 17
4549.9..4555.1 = 17.1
